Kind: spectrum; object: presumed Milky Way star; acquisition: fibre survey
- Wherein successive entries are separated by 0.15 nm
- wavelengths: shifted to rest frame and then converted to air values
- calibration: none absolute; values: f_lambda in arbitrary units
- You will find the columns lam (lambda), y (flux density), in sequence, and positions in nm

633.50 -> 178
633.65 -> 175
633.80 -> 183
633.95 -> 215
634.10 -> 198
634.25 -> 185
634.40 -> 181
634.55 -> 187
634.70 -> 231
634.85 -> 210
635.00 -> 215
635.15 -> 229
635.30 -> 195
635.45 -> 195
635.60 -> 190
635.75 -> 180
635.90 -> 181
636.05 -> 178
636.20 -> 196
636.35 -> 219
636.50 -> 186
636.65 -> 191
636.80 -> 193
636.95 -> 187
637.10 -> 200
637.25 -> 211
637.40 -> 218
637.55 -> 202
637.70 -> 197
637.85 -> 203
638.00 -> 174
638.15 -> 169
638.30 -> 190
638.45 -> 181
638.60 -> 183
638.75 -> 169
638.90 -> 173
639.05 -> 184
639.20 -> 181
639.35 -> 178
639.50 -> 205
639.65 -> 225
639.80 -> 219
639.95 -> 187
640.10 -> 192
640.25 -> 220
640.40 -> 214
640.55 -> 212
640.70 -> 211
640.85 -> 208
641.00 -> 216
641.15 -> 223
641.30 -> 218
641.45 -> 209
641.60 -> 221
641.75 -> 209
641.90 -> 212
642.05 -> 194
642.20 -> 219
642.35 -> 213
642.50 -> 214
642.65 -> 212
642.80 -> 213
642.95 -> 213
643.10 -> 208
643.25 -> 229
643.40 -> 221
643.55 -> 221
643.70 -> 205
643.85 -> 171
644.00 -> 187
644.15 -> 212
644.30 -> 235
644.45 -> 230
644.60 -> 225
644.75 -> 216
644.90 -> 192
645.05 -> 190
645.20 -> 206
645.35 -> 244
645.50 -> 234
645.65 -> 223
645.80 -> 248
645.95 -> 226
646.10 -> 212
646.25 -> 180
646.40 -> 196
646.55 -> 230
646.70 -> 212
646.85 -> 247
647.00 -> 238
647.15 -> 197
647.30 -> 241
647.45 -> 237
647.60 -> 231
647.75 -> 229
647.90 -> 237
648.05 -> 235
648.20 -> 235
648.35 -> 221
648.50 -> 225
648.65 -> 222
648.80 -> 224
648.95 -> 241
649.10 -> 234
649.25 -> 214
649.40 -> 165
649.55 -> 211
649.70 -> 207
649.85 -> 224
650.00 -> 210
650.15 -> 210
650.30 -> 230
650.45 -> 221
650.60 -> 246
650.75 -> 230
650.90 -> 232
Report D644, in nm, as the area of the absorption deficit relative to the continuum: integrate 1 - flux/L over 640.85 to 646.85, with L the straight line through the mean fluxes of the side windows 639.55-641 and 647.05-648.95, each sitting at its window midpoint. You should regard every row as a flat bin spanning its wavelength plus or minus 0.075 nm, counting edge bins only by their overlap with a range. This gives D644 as 0.12 nm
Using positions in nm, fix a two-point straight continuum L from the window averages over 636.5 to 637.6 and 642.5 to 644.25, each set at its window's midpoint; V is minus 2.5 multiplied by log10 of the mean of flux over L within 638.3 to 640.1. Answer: 0.07 mag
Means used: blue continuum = 199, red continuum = 209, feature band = 190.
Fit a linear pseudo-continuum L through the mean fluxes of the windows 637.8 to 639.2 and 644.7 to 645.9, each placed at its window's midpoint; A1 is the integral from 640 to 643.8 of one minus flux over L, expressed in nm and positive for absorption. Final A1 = -0.247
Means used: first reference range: 180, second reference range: 219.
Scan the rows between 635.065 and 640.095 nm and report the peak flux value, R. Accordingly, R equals 229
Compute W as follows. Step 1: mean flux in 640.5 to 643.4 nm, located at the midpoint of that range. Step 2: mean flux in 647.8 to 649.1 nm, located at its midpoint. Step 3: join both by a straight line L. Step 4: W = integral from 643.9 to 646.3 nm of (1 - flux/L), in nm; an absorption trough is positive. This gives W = 0.06 nm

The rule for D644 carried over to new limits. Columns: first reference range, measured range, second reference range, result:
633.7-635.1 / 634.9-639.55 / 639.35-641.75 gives 0.30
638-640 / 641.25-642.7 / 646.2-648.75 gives -0.08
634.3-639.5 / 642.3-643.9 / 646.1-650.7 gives -0.02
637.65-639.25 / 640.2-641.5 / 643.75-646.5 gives -0.15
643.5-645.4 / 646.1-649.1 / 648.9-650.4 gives -0.18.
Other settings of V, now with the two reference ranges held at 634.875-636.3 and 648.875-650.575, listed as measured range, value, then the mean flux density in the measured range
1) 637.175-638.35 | 0.021 mag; 196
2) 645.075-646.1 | -0.082 mag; 227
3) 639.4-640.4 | -0.028 mag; 208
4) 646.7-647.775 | -0.086 mag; 230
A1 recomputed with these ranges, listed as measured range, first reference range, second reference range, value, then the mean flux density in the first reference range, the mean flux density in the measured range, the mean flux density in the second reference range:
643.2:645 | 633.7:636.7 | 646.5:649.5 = 0.05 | 197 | 211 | 226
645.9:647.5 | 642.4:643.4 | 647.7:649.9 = 0.00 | 215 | 219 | 221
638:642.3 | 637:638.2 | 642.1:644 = 0.07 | 197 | 200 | 210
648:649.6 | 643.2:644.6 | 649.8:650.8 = 0.01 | 213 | 221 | 224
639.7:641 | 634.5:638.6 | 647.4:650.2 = -0.03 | 196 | 209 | 222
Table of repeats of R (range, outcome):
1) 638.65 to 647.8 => 248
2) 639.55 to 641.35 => 225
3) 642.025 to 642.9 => 219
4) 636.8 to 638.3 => 218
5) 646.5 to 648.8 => 247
